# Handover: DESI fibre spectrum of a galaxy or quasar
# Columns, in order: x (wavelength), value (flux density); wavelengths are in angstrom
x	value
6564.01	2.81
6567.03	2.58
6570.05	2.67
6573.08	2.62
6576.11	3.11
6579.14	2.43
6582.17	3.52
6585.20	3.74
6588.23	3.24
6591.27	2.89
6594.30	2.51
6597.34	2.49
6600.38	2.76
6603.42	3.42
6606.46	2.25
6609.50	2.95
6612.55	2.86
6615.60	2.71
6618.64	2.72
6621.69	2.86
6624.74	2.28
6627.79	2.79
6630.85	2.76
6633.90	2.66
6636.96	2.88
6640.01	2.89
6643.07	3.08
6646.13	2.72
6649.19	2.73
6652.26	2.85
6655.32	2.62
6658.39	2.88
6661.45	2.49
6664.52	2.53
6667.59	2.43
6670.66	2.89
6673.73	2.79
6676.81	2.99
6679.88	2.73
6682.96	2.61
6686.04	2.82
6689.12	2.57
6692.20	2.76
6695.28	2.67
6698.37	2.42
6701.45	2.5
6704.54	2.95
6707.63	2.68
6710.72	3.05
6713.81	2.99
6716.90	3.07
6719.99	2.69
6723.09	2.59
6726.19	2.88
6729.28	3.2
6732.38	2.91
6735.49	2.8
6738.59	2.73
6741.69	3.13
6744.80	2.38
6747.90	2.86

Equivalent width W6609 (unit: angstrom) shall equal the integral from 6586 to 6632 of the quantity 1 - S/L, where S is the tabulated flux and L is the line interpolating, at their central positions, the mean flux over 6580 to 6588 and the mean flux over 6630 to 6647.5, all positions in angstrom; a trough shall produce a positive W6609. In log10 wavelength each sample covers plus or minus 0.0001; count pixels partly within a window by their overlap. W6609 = 5.8 angstrom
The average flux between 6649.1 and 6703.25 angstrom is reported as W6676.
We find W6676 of 2.68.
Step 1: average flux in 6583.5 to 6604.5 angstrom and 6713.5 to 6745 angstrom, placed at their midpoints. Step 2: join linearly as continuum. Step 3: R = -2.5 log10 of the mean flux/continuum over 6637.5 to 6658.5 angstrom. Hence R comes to 0.05 mag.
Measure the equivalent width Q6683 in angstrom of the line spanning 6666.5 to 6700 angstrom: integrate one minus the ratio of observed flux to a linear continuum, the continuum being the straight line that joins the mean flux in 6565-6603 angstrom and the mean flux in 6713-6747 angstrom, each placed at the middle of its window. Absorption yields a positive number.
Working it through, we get 1.9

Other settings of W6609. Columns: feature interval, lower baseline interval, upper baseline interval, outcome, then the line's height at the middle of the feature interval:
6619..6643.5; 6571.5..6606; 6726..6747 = 1.4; 2.93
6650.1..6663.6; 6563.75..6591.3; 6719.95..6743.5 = 1.0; 2.92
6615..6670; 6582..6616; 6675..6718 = 2.7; 2.86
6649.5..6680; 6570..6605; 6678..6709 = 0.3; 2.75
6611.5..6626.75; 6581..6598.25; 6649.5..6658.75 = 1.3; 2.93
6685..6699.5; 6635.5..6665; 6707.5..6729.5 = 1.0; 2.85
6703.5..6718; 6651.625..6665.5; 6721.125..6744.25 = -0.7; 2.81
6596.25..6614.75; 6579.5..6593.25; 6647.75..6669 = 1.7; 3.09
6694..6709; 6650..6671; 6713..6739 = 0.8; 2.8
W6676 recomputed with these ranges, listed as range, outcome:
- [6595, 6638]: 2.74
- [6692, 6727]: 2.77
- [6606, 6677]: 2.74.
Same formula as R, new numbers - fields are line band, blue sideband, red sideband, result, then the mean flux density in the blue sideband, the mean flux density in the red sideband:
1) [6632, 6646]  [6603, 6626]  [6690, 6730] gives -0.04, 2.73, 2.79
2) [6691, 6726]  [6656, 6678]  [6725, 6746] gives 0.02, 2.71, 2.87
